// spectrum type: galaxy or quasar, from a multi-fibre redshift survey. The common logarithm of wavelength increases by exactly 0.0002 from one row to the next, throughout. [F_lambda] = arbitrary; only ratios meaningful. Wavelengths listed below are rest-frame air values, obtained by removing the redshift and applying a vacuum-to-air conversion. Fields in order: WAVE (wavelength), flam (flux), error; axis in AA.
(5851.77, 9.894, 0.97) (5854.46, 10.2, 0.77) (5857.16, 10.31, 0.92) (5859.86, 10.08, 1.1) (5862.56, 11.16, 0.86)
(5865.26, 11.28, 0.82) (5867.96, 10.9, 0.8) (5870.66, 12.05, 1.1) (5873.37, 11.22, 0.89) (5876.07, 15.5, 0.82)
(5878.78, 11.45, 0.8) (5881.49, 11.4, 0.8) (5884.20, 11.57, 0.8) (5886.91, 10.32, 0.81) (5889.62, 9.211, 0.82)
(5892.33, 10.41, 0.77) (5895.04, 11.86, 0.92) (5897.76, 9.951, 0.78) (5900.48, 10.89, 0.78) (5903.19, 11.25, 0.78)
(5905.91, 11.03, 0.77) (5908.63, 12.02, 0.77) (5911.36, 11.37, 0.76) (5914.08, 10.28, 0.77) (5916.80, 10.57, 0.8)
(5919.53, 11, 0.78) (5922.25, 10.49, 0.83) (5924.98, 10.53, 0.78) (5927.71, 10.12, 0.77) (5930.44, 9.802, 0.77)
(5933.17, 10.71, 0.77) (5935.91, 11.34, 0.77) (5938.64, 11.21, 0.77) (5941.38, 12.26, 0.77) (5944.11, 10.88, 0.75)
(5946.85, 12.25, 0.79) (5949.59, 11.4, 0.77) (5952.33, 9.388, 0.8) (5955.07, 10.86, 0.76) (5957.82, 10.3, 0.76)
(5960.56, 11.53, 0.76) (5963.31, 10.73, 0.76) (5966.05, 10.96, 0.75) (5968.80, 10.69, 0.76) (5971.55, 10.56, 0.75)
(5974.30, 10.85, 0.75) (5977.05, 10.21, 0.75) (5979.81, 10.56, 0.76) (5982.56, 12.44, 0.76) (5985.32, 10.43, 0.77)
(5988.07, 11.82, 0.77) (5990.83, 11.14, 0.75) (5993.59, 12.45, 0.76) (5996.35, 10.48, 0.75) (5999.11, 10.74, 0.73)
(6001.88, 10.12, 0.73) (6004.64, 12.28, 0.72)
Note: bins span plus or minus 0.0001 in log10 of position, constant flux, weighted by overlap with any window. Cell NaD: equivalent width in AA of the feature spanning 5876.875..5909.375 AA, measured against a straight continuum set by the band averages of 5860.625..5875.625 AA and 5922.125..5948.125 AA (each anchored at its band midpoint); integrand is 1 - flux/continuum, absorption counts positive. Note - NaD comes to 0.9 AA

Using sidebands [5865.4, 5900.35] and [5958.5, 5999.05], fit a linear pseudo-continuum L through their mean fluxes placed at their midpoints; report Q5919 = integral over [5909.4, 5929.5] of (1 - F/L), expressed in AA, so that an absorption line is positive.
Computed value 1.0 AA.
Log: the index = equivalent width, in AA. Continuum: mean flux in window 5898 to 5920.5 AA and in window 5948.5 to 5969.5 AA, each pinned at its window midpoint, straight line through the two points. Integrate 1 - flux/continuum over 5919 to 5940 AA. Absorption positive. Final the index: 0.5 AA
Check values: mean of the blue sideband 11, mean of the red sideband 10.7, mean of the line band 10.6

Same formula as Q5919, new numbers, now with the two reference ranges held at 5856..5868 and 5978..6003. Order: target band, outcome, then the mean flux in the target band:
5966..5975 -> 0.3 AA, 10.7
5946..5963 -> 0.2 AA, 10.9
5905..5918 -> -0.2 AA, 11.1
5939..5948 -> -0.6 AA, 11.7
